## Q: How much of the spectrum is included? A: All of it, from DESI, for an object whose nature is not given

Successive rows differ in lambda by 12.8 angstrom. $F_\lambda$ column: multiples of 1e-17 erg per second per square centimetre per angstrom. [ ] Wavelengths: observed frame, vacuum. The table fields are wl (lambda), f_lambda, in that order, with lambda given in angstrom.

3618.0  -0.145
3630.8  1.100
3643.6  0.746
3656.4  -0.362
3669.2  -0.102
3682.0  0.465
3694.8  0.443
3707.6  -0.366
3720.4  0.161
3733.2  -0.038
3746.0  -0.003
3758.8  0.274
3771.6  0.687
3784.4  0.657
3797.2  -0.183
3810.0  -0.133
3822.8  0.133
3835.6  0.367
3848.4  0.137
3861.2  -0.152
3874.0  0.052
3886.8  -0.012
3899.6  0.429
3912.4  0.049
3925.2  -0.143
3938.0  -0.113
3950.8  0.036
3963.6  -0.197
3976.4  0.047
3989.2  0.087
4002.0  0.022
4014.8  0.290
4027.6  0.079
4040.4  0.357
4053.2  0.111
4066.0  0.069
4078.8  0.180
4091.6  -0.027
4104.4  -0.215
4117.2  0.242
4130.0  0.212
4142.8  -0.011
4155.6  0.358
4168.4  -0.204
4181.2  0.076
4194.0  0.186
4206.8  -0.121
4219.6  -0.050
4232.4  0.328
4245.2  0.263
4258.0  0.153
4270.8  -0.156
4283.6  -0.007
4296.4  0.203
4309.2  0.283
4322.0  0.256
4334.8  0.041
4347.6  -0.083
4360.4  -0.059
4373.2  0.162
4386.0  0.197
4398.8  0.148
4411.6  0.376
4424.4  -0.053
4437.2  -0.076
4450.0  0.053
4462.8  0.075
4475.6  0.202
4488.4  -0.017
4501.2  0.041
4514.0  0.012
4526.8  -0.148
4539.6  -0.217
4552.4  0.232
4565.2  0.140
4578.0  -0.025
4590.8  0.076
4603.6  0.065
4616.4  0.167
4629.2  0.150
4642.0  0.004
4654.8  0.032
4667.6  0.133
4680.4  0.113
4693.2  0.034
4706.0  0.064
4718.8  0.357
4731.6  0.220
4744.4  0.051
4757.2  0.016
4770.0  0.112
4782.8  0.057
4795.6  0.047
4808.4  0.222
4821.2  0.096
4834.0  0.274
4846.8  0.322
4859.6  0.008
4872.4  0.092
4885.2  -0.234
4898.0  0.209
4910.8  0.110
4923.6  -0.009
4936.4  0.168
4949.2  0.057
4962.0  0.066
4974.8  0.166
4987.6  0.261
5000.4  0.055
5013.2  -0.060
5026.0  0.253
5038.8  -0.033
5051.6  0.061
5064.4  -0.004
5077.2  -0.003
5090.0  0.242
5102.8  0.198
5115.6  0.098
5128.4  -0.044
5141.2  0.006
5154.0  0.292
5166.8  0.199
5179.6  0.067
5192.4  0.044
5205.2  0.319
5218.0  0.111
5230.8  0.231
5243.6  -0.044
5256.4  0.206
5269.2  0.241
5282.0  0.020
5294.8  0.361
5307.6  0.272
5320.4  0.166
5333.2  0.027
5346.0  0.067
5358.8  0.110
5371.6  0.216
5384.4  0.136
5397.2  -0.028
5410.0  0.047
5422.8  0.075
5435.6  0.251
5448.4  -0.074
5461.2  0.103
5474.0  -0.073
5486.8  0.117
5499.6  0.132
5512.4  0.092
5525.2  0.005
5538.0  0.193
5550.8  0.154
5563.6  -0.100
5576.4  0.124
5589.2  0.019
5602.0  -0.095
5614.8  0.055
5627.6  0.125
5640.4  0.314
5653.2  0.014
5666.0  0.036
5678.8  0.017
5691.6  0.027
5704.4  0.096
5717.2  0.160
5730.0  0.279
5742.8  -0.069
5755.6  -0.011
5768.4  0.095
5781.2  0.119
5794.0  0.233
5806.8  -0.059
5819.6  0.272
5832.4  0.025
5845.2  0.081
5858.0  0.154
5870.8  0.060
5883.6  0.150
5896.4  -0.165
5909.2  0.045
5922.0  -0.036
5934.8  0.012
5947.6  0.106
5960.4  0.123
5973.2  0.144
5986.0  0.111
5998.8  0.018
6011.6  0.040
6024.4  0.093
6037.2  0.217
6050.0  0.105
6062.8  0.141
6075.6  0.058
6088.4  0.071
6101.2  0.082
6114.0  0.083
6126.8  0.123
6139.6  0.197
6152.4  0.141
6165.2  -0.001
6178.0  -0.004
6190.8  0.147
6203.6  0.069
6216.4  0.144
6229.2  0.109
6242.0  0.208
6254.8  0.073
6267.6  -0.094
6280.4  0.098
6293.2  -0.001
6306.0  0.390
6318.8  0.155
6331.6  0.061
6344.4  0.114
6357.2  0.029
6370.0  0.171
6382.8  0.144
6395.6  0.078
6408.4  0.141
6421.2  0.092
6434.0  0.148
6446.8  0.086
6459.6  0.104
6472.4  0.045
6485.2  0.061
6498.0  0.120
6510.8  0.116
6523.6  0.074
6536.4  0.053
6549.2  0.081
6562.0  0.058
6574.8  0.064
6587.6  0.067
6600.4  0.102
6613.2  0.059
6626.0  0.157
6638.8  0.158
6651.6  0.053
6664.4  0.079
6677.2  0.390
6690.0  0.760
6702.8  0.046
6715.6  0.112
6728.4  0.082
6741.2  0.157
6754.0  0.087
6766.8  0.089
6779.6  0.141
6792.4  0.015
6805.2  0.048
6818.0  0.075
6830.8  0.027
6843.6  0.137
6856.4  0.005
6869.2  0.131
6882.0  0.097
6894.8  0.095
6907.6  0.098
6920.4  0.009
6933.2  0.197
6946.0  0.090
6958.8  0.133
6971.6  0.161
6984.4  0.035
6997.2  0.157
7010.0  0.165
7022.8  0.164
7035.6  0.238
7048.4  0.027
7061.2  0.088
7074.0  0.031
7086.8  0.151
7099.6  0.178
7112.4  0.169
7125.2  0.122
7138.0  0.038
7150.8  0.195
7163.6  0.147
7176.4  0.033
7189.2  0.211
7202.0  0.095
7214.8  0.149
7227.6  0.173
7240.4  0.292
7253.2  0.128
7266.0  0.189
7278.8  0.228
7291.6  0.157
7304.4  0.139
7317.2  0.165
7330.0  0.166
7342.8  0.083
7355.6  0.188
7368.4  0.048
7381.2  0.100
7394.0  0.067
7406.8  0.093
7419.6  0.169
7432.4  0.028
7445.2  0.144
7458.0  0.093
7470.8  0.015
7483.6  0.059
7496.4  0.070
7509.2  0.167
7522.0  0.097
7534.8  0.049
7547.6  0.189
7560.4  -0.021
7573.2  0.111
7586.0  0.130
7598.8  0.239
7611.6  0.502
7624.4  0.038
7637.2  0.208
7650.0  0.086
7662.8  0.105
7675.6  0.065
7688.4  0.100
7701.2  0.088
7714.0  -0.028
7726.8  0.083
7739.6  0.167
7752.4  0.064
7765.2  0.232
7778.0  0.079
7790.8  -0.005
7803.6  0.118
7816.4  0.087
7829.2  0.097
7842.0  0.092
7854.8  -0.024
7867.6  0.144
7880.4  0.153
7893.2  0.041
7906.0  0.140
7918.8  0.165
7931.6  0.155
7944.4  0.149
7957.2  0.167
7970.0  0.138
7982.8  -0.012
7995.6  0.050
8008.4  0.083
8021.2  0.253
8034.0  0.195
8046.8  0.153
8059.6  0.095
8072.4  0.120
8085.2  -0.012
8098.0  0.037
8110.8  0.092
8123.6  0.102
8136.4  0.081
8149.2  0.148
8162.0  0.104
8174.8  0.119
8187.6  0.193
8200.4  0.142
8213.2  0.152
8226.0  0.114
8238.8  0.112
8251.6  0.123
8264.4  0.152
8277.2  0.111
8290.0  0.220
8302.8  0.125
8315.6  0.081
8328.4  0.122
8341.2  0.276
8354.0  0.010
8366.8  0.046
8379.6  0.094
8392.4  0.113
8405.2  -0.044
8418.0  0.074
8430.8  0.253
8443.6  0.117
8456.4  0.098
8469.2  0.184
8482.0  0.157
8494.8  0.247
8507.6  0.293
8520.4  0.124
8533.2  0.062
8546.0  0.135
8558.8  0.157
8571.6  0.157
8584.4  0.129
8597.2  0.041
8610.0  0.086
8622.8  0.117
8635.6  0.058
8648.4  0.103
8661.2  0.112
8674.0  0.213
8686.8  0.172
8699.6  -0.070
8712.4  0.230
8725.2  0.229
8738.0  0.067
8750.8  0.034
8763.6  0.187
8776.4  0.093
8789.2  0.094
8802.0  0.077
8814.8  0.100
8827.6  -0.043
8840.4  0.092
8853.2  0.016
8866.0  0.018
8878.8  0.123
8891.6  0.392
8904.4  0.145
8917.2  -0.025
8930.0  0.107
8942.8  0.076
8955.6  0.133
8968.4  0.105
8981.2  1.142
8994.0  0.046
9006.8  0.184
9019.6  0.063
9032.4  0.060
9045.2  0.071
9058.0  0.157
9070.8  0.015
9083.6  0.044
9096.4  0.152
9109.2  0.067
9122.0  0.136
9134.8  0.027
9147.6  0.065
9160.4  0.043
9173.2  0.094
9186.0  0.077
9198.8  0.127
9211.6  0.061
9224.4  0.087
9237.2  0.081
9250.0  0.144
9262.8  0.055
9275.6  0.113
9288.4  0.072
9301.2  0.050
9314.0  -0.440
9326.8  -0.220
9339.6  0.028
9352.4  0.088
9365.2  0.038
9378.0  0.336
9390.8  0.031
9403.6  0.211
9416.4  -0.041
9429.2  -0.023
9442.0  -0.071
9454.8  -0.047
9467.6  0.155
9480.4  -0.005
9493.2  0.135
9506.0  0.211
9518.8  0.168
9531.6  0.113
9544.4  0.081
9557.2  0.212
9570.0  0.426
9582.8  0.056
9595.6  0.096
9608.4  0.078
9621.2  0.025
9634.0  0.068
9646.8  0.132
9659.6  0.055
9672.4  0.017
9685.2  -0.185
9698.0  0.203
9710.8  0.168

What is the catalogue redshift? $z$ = 0.79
